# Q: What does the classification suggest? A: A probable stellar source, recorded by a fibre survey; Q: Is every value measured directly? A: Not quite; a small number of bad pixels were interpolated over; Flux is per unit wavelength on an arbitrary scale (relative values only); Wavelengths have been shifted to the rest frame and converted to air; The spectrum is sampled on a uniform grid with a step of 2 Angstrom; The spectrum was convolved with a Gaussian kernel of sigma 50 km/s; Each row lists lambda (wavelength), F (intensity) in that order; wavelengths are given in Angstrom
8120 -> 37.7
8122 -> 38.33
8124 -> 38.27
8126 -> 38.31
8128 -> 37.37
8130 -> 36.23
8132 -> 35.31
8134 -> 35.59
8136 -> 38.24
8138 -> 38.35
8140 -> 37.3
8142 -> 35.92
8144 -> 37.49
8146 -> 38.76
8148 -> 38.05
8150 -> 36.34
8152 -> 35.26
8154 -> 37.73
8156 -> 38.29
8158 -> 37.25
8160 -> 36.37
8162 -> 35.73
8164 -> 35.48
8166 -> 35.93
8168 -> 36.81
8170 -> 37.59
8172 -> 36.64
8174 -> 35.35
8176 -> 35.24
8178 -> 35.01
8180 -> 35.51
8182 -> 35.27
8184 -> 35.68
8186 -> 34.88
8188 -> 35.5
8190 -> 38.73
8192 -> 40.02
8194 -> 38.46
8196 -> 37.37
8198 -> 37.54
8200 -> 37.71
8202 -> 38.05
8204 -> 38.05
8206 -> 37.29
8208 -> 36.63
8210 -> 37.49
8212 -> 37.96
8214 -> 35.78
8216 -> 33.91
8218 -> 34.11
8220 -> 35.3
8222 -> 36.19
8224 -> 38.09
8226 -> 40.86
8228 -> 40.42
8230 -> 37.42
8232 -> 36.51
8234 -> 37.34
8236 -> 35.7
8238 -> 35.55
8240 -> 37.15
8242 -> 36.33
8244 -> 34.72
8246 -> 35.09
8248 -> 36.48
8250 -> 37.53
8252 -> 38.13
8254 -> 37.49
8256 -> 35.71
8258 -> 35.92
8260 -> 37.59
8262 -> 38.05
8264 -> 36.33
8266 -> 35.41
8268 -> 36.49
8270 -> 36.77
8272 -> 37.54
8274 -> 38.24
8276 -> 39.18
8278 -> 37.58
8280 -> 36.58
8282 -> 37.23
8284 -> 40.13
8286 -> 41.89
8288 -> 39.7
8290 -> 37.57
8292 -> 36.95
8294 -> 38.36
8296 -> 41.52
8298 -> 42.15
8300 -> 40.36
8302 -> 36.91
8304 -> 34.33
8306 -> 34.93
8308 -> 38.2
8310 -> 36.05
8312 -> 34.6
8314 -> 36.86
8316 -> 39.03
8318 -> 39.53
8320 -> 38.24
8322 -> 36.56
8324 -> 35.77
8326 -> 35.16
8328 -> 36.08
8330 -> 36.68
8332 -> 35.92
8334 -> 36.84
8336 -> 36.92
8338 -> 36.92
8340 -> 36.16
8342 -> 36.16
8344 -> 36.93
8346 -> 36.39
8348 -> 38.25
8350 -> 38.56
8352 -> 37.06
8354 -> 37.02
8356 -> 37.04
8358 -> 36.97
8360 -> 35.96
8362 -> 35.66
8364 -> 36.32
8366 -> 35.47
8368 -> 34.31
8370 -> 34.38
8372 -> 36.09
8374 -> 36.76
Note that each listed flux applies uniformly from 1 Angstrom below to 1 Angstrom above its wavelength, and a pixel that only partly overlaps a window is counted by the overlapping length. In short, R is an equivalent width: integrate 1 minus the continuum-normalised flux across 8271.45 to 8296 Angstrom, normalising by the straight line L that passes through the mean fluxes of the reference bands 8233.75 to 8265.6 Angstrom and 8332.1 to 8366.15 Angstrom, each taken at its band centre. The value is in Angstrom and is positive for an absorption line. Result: -1.3 Angstrom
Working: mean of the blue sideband 36.5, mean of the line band 38.6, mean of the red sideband 36.8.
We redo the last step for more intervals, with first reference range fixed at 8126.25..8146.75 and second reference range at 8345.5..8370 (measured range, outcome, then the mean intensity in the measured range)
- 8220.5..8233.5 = -0.44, 38.1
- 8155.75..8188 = 0.87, 36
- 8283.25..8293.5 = -0.70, 39.2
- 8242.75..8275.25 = 0.02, 36.7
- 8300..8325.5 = -0.17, 36.9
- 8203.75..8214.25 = -0.10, 37.2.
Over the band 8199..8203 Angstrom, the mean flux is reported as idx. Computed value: 37.9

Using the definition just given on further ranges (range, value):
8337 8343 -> 36.4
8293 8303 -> 39.9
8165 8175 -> 36.5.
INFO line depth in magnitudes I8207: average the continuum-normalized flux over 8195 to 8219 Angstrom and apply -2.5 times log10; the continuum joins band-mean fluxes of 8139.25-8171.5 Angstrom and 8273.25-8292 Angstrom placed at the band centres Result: 0.02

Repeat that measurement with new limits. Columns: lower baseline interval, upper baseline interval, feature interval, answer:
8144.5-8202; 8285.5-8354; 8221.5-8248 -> 0.00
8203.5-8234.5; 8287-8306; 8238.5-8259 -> 0.03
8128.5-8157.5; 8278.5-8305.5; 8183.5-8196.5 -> 0.01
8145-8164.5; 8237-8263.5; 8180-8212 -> -0.01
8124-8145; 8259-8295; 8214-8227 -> 0.03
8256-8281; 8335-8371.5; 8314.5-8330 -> -0.01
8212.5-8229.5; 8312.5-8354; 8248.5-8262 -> -0.01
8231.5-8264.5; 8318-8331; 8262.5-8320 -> -0.04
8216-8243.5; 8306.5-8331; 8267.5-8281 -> -0.02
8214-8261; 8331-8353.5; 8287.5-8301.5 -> -0.07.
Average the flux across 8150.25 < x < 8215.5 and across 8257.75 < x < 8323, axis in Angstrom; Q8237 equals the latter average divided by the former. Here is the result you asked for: 1.0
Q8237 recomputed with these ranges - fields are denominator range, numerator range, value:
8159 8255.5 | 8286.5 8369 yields 1.01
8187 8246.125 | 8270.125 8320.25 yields 1.03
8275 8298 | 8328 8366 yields 0.94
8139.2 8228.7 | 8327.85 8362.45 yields 1.00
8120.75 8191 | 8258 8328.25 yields 1.03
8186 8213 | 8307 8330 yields 0.98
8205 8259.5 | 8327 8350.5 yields 1.00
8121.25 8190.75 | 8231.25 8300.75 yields 1.02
